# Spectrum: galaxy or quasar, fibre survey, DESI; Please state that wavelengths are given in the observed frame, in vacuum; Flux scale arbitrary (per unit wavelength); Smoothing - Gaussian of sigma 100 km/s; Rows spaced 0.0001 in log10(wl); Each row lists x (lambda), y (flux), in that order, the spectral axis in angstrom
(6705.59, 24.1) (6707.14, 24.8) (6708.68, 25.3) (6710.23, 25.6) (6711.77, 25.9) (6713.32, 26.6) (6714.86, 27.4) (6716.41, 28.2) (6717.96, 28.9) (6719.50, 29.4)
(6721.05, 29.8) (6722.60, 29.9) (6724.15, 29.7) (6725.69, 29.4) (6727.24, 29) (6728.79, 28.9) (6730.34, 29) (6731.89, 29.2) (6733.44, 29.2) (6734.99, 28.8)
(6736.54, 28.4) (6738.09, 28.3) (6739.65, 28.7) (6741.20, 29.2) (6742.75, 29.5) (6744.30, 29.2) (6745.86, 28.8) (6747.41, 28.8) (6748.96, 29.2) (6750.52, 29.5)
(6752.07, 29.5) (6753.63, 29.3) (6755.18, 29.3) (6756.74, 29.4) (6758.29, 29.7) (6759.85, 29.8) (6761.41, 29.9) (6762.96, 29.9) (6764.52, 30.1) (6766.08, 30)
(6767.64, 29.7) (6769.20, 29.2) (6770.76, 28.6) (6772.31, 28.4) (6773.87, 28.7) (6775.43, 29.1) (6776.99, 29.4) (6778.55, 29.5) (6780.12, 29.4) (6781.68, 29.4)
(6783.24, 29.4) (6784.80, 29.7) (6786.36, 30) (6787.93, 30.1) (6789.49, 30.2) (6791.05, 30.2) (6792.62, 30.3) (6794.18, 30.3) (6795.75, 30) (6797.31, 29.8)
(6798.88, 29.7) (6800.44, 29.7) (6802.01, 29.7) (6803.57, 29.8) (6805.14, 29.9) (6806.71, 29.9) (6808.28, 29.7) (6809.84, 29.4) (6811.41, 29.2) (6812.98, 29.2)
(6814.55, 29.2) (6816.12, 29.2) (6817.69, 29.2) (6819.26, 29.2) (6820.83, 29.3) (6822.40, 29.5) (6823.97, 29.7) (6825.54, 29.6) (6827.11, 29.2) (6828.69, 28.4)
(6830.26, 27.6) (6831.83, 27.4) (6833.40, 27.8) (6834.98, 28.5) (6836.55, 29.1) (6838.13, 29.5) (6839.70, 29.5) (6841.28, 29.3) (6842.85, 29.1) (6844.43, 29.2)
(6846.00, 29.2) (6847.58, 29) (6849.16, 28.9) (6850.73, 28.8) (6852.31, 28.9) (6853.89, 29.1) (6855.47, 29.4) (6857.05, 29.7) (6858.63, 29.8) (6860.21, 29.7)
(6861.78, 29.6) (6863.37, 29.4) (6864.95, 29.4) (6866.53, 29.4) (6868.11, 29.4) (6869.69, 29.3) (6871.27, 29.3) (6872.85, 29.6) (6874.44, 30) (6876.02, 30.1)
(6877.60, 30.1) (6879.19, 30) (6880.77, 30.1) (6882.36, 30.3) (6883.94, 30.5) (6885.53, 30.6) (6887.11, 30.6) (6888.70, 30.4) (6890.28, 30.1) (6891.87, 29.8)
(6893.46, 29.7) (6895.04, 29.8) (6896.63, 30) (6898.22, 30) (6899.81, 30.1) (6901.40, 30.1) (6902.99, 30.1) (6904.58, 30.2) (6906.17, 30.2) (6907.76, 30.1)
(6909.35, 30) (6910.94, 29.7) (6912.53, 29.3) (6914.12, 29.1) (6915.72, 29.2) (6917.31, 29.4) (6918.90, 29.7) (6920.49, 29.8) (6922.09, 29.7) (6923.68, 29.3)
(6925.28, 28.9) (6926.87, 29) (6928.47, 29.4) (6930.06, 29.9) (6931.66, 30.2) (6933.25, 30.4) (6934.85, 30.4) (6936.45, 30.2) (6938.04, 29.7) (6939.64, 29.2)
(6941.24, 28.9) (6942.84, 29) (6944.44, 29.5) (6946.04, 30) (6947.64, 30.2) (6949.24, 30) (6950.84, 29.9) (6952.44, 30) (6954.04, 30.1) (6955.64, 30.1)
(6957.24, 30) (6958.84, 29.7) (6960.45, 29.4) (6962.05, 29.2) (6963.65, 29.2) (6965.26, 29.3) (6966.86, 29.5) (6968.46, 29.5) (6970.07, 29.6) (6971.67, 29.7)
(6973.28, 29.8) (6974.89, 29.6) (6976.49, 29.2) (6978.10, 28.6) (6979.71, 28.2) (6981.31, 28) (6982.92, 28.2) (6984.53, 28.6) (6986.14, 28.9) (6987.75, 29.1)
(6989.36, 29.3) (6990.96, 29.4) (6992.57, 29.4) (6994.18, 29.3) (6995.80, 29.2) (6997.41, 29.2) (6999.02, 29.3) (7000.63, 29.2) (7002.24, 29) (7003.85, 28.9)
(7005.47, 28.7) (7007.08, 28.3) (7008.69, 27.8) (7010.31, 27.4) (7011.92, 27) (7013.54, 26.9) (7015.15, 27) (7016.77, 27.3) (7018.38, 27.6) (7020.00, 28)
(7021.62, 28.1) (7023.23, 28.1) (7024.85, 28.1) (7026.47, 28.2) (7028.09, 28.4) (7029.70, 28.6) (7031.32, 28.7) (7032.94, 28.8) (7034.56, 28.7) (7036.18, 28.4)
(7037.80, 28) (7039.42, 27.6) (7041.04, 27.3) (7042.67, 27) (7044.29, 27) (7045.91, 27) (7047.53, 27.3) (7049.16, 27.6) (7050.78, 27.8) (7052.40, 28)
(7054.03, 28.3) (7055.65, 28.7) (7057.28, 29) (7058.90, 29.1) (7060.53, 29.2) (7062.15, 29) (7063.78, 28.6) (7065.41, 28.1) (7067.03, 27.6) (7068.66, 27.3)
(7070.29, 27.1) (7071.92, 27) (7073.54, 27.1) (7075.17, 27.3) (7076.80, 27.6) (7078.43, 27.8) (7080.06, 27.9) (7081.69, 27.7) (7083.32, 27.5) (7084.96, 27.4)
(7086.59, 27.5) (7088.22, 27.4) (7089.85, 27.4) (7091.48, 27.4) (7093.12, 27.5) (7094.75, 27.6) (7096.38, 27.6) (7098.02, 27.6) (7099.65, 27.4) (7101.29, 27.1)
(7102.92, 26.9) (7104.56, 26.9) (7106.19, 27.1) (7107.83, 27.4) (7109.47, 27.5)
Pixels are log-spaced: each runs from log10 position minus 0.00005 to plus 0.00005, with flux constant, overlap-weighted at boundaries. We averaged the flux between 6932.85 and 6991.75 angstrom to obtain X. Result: 29.4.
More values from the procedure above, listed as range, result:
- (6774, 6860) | 29.4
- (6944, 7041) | 28.8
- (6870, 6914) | 30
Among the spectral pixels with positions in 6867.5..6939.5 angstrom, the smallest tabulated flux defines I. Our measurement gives 28.9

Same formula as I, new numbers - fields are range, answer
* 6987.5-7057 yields 26.9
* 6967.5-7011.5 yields 27.4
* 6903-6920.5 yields 29.1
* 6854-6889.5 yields 29.3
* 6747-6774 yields 28.4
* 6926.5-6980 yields 28.2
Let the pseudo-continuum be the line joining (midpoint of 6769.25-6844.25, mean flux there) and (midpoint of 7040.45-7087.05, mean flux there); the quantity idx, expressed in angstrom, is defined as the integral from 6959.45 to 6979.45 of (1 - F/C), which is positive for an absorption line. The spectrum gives -0.7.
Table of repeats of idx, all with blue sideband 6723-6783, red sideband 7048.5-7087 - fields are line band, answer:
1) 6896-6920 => -1.0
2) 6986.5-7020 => -0.3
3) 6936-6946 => -0.3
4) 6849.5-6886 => -1.1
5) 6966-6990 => -0.6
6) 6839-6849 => -0.1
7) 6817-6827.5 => -0.2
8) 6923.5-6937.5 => -0.6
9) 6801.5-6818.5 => -0.3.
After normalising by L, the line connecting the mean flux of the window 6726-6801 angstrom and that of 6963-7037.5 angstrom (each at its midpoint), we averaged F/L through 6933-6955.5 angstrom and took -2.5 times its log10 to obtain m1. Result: -0.037 mag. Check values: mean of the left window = 29.4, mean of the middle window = 29.8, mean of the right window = 28.6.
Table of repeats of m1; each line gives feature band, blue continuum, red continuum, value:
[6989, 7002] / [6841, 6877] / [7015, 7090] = -0.036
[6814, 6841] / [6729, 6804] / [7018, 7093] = 0.006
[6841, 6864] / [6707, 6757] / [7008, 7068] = -0.035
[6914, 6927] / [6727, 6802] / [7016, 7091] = -0.029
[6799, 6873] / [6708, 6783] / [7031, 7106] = -0.024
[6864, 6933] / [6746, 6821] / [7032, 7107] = -0.037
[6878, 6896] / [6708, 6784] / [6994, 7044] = -0.060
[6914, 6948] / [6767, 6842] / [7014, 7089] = -0.037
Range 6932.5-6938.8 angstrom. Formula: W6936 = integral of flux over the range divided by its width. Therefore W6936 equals 30.2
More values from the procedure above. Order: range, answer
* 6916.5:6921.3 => 29.6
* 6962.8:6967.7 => 29.4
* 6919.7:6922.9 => 29.7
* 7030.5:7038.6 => 28.5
